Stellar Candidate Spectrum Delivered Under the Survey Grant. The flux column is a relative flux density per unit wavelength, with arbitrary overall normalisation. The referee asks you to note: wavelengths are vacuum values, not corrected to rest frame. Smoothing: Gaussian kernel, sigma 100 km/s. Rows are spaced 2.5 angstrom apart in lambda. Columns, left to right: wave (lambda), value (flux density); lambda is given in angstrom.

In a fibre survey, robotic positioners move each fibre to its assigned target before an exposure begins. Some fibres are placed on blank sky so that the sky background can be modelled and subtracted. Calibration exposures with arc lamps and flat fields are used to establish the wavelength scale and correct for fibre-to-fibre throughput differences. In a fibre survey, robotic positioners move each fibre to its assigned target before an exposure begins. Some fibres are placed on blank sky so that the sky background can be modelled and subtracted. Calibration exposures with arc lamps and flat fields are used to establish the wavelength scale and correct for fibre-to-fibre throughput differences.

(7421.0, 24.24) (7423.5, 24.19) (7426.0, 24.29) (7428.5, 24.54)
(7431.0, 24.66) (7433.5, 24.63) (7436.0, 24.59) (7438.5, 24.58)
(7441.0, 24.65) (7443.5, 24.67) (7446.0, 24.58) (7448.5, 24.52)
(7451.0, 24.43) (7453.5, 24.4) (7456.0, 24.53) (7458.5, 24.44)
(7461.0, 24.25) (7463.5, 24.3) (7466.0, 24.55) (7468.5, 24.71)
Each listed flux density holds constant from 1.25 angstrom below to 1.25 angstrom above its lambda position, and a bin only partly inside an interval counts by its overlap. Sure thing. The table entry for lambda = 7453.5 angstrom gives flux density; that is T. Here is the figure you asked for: 24.4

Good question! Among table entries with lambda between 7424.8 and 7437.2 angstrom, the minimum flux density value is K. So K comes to 24.29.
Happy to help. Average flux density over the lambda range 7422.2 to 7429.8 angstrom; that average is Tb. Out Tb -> 24.3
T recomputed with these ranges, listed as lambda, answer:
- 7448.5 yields 24.52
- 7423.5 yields 24.19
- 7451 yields 24.43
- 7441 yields 24.65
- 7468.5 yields 24.71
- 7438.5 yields 24.58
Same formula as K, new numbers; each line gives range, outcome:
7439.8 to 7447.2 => 24.58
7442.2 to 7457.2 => 24.4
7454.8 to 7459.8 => 24.44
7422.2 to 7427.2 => 24.19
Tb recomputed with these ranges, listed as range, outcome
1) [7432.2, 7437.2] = 24.6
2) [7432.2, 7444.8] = 24.6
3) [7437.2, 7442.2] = 24.6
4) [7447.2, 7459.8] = 24.5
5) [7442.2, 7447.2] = 24.6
